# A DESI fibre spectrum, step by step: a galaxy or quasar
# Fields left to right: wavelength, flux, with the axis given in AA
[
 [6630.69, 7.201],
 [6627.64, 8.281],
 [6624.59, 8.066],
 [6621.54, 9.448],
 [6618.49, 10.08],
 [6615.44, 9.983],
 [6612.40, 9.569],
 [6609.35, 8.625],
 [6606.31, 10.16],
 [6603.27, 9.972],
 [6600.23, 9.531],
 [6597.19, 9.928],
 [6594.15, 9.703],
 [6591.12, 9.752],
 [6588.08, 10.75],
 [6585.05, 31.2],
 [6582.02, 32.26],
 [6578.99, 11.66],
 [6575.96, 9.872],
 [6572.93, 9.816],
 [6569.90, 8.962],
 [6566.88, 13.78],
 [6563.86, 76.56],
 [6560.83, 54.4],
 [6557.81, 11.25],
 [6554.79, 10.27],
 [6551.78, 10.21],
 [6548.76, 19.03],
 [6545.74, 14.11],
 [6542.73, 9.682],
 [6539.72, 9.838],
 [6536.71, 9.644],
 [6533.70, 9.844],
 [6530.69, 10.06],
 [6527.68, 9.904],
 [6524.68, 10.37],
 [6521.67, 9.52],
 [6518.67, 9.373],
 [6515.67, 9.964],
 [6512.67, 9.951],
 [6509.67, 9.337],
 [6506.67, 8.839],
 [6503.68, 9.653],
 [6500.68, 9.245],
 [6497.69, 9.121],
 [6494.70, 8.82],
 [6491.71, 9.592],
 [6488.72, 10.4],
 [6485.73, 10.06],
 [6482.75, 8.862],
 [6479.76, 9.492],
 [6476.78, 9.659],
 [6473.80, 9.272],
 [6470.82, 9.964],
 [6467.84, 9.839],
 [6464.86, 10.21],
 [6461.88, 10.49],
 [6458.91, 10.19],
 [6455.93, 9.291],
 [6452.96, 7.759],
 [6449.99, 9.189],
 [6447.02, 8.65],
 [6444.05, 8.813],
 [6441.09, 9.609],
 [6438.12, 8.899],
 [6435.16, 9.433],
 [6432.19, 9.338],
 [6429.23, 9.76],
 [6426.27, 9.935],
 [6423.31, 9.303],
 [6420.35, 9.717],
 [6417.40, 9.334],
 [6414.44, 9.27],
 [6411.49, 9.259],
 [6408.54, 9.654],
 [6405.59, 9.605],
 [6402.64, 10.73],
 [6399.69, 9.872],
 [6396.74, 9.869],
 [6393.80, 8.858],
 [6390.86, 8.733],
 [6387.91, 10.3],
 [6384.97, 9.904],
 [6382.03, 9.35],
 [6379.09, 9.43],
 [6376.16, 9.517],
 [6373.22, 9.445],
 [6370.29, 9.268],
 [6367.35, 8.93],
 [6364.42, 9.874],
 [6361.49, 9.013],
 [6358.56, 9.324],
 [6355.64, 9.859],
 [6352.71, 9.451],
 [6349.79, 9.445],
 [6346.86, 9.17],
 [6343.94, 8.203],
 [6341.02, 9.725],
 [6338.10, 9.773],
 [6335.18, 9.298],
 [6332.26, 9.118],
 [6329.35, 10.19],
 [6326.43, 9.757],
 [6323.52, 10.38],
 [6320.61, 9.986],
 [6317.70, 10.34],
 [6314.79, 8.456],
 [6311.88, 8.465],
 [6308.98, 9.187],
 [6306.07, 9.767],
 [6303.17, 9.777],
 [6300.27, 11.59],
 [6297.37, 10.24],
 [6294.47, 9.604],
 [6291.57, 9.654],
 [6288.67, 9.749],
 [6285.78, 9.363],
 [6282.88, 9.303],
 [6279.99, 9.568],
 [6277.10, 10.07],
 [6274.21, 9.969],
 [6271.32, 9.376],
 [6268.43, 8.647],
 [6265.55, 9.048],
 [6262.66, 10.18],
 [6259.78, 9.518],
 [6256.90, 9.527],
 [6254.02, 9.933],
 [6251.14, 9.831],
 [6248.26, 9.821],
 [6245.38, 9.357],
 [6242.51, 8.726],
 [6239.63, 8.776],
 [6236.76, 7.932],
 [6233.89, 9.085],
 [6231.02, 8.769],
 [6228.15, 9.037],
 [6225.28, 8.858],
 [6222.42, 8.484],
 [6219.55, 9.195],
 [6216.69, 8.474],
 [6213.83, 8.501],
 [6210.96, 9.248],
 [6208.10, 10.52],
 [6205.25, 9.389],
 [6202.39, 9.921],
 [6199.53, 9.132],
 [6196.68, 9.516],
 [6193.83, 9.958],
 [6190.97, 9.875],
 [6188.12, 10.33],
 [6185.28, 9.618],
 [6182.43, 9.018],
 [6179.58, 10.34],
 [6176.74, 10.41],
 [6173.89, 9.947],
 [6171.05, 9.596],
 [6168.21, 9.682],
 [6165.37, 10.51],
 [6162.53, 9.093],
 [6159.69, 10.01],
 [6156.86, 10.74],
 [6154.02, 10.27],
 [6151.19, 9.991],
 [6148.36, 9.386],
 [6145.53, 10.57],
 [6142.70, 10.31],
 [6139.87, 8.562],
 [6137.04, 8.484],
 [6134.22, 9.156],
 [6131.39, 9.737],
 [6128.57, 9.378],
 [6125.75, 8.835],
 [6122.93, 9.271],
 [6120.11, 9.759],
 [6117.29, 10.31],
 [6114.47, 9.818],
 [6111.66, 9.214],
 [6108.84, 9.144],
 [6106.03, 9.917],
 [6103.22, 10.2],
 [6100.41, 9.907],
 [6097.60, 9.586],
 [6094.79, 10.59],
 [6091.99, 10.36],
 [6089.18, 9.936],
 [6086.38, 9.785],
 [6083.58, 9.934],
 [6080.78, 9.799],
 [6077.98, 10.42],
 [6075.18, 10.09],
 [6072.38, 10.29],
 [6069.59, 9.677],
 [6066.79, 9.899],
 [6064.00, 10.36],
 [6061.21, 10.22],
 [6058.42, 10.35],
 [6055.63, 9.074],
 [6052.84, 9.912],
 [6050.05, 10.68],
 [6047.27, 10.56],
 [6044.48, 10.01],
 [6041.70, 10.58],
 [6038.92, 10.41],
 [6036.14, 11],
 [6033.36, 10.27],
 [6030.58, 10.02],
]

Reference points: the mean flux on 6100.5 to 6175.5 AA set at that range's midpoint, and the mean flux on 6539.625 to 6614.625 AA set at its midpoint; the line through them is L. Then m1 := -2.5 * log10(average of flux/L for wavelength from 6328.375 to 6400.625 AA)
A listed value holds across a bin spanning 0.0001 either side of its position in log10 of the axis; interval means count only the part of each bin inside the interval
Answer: 0.382 mag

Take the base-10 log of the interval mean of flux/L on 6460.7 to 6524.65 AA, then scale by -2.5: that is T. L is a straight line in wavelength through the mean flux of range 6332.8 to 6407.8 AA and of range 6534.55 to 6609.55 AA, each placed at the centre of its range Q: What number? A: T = 0.40 mag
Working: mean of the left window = 9.48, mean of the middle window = 9.62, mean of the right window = 16.9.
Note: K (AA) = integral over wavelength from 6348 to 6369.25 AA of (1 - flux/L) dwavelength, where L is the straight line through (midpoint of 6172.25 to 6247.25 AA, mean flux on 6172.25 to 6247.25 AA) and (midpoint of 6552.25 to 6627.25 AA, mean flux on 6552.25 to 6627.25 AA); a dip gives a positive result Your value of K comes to 4.64 AA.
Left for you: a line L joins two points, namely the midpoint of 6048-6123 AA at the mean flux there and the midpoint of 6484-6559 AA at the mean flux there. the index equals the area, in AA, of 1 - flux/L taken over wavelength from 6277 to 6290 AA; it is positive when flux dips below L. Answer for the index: 0.7 AA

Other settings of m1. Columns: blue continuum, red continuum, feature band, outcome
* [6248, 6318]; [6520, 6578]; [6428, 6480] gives 0.44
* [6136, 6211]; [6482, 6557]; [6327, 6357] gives 0.07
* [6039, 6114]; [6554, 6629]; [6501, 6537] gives 0.50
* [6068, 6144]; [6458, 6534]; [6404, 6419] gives 0.03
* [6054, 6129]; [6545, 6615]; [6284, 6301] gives 0.29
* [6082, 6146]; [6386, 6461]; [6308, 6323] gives 0.02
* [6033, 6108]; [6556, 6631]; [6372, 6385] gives 0.40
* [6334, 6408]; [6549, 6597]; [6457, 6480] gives 0.43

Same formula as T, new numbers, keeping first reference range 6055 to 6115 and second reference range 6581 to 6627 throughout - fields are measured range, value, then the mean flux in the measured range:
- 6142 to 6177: 0.03 mag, 10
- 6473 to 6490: 0.22 mag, 9.63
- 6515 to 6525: 0.22 mag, 9.73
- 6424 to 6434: 0.19 mag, 9.63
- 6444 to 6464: 0.25 mag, 9.26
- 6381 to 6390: 0.16 mag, 9.79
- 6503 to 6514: 0.25 mag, 9.42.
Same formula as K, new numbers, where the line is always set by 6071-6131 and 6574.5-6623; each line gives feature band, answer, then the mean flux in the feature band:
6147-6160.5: 0.1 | 10.1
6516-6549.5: 4.0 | 10.8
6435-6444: 1.9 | 9.22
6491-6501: 2.4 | 9.16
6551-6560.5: -2.8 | 16.1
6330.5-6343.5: 2.1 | 9.4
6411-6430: 3.5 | 9.52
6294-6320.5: 3.1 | 9.73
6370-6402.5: 5.4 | 9.56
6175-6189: 0.5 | 9.93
